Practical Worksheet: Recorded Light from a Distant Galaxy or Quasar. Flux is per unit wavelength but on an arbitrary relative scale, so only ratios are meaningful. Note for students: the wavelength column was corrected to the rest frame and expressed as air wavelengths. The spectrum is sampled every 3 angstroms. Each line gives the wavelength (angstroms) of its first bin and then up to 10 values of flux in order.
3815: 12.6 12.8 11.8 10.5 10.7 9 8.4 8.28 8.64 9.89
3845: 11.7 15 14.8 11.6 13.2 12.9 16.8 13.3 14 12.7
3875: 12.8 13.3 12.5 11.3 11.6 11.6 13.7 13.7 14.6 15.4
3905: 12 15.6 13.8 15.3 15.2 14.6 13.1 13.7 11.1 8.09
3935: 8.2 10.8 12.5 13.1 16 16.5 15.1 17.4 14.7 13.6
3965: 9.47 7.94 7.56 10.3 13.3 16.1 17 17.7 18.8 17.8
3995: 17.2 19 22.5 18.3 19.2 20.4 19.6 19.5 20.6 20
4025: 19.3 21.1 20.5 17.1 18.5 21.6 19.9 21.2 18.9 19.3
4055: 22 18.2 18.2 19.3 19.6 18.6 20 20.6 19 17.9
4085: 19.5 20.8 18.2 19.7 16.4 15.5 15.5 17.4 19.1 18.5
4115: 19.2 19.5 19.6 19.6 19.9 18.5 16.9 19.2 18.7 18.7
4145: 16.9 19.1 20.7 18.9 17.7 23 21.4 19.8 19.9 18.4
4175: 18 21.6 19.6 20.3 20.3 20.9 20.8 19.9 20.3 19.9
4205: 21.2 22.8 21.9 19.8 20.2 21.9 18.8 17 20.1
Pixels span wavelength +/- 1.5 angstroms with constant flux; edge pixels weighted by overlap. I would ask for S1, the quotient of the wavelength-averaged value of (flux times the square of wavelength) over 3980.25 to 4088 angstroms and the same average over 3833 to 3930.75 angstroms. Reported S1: 1.6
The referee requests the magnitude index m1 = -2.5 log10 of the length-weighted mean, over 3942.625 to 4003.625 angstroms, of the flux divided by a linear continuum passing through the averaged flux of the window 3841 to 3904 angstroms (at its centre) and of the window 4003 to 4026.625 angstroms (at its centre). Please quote 0.18 mag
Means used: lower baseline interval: 13.2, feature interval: 15.1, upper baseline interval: 19.6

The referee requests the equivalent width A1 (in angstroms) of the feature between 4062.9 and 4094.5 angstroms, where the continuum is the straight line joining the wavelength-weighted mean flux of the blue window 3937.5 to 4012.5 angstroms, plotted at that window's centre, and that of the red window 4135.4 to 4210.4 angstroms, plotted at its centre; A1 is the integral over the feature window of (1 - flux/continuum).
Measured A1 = -2.82 angstroms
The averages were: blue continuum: 15.4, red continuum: 20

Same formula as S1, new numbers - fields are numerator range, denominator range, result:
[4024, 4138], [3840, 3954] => 1.59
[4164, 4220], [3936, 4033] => 1.38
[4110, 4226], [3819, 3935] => 1.83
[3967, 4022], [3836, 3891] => 1.45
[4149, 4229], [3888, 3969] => 1.73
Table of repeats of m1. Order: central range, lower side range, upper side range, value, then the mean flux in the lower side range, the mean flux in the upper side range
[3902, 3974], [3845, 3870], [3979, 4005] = 0.27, 13.8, 18.3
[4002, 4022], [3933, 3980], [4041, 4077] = -0.20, 12.5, 19.7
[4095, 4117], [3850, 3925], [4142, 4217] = 0.06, 13.6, 20.1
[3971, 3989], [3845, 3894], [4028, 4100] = 0.14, 13.1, 19.3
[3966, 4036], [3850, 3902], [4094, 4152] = -0.10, 13.2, 18.4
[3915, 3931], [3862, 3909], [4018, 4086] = 0.10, 13.4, 19.6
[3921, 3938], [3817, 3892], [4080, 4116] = 0.26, 12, 18.1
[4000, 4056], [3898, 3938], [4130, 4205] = -0.24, 13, 19.6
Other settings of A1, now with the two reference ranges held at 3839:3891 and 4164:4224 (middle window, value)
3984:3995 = -1.6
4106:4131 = -0.7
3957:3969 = 2.5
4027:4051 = -4.4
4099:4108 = 0.9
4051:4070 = -2.3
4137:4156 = 0.4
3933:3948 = 2.8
